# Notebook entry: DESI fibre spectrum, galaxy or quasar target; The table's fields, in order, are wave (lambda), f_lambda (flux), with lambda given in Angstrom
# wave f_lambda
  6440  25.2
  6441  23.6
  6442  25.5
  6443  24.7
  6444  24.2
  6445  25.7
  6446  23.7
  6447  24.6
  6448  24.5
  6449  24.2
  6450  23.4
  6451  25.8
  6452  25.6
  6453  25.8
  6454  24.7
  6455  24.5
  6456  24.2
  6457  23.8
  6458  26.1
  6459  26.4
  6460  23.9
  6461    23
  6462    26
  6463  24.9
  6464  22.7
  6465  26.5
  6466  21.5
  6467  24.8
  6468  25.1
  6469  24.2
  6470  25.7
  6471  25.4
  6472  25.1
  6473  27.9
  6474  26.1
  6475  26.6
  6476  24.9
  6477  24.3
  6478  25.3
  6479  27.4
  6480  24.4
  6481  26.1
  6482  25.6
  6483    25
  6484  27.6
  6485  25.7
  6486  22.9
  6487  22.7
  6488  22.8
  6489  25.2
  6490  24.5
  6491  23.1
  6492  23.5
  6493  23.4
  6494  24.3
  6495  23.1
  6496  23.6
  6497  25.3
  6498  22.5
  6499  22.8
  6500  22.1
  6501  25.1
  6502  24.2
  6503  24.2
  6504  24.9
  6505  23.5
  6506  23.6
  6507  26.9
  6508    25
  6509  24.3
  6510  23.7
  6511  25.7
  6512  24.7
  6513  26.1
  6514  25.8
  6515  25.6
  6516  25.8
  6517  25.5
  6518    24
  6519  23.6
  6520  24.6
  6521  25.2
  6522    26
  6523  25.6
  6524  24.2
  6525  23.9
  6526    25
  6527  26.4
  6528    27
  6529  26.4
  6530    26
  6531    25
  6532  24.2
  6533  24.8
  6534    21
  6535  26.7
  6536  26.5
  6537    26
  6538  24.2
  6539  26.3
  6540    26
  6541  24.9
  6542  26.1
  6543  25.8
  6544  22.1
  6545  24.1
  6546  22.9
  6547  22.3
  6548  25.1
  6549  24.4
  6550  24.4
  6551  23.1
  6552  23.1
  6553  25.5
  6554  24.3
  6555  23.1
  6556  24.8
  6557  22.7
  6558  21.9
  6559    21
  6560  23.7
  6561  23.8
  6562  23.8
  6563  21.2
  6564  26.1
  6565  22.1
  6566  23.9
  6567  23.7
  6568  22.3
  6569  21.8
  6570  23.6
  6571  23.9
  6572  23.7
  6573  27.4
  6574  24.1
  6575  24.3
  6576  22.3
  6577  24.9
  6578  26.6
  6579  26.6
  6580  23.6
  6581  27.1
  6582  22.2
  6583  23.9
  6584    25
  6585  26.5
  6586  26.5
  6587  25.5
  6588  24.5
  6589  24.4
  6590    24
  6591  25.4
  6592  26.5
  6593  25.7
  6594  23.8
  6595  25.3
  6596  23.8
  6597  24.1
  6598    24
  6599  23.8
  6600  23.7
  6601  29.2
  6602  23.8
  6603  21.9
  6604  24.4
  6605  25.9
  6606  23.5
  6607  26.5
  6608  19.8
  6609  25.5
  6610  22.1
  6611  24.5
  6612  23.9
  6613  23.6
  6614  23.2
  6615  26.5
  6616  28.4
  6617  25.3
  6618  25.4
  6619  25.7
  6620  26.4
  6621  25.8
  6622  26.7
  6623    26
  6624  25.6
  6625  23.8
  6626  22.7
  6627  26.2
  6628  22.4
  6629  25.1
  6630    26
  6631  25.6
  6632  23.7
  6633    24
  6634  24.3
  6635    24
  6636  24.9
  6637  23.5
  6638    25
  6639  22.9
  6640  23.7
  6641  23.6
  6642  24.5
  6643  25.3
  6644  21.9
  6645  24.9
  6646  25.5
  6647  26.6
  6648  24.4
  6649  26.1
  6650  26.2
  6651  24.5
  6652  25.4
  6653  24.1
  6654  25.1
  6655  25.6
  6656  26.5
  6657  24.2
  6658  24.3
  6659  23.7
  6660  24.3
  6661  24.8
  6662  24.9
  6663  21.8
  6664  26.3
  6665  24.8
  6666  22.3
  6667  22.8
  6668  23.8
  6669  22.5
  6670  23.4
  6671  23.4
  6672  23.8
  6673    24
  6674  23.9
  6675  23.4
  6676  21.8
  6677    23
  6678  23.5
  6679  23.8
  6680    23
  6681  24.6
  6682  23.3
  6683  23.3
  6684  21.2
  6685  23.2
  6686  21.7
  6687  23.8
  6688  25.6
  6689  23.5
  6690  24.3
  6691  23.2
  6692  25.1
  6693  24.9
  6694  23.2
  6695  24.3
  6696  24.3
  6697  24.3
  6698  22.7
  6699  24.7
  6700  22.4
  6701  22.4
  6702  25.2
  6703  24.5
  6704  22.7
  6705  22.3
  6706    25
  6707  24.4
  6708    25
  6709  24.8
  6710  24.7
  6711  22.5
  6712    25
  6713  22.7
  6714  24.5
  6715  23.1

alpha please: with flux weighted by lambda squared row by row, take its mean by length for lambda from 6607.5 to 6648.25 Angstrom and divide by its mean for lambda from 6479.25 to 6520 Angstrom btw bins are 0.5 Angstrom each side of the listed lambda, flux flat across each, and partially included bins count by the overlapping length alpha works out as 1.05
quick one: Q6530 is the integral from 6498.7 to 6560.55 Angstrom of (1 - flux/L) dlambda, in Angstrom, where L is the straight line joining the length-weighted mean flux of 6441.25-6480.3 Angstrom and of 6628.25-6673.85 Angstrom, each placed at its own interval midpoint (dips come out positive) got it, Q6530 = 0.4 Angstrom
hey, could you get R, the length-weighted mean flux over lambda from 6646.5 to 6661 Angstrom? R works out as 25.1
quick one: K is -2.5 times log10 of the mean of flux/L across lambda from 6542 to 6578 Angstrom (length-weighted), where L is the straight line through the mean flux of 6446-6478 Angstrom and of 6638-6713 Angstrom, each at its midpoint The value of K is 0.04 mag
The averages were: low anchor 24.9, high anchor 24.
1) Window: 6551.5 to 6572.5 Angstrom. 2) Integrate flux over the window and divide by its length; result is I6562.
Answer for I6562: 23.3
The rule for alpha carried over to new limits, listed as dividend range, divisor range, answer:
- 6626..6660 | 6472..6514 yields 1.04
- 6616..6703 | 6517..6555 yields 1.02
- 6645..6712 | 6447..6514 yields 1.03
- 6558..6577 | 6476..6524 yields 0.97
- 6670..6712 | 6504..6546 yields 0.99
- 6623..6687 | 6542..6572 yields 1.06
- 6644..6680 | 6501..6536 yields 1.01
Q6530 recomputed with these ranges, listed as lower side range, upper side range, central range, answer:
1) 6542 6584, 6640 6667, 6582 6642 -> -1.0 Angstrom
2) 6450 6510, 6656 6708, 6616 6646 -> -1.0 Angstrom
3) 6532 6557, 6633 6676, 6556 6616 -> 0.3 Angstrom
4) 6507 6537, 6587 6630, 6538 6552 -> 0.4 Angstrom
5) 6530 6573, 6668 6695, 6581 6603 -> -0.9 Angstrom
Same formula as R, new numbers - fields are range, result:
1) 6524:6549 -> 24.9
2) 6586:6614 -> 24.4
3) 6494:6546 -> 24.8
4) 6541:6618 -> 24.3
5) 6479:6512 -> 24.3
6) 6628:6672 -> 24.4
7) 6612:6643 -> 24.8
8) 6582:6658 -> 24.8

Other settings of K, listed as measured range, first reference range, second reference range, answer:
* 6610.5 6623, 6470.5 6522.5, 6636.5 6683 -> -0.051 mag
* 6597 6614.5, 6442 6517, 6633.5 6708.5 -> 0.008 mag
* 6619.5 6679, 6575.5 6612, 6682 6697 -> -0.014 mag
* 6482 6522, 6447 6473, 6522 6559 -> 0.010 mag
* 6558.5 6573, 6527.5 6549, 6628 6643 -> 0.064 mag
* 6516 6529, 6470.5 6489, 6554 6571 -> -0.042 mag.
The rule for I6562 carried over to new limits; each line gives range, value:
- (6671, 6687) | 23.2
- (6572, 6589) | 25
